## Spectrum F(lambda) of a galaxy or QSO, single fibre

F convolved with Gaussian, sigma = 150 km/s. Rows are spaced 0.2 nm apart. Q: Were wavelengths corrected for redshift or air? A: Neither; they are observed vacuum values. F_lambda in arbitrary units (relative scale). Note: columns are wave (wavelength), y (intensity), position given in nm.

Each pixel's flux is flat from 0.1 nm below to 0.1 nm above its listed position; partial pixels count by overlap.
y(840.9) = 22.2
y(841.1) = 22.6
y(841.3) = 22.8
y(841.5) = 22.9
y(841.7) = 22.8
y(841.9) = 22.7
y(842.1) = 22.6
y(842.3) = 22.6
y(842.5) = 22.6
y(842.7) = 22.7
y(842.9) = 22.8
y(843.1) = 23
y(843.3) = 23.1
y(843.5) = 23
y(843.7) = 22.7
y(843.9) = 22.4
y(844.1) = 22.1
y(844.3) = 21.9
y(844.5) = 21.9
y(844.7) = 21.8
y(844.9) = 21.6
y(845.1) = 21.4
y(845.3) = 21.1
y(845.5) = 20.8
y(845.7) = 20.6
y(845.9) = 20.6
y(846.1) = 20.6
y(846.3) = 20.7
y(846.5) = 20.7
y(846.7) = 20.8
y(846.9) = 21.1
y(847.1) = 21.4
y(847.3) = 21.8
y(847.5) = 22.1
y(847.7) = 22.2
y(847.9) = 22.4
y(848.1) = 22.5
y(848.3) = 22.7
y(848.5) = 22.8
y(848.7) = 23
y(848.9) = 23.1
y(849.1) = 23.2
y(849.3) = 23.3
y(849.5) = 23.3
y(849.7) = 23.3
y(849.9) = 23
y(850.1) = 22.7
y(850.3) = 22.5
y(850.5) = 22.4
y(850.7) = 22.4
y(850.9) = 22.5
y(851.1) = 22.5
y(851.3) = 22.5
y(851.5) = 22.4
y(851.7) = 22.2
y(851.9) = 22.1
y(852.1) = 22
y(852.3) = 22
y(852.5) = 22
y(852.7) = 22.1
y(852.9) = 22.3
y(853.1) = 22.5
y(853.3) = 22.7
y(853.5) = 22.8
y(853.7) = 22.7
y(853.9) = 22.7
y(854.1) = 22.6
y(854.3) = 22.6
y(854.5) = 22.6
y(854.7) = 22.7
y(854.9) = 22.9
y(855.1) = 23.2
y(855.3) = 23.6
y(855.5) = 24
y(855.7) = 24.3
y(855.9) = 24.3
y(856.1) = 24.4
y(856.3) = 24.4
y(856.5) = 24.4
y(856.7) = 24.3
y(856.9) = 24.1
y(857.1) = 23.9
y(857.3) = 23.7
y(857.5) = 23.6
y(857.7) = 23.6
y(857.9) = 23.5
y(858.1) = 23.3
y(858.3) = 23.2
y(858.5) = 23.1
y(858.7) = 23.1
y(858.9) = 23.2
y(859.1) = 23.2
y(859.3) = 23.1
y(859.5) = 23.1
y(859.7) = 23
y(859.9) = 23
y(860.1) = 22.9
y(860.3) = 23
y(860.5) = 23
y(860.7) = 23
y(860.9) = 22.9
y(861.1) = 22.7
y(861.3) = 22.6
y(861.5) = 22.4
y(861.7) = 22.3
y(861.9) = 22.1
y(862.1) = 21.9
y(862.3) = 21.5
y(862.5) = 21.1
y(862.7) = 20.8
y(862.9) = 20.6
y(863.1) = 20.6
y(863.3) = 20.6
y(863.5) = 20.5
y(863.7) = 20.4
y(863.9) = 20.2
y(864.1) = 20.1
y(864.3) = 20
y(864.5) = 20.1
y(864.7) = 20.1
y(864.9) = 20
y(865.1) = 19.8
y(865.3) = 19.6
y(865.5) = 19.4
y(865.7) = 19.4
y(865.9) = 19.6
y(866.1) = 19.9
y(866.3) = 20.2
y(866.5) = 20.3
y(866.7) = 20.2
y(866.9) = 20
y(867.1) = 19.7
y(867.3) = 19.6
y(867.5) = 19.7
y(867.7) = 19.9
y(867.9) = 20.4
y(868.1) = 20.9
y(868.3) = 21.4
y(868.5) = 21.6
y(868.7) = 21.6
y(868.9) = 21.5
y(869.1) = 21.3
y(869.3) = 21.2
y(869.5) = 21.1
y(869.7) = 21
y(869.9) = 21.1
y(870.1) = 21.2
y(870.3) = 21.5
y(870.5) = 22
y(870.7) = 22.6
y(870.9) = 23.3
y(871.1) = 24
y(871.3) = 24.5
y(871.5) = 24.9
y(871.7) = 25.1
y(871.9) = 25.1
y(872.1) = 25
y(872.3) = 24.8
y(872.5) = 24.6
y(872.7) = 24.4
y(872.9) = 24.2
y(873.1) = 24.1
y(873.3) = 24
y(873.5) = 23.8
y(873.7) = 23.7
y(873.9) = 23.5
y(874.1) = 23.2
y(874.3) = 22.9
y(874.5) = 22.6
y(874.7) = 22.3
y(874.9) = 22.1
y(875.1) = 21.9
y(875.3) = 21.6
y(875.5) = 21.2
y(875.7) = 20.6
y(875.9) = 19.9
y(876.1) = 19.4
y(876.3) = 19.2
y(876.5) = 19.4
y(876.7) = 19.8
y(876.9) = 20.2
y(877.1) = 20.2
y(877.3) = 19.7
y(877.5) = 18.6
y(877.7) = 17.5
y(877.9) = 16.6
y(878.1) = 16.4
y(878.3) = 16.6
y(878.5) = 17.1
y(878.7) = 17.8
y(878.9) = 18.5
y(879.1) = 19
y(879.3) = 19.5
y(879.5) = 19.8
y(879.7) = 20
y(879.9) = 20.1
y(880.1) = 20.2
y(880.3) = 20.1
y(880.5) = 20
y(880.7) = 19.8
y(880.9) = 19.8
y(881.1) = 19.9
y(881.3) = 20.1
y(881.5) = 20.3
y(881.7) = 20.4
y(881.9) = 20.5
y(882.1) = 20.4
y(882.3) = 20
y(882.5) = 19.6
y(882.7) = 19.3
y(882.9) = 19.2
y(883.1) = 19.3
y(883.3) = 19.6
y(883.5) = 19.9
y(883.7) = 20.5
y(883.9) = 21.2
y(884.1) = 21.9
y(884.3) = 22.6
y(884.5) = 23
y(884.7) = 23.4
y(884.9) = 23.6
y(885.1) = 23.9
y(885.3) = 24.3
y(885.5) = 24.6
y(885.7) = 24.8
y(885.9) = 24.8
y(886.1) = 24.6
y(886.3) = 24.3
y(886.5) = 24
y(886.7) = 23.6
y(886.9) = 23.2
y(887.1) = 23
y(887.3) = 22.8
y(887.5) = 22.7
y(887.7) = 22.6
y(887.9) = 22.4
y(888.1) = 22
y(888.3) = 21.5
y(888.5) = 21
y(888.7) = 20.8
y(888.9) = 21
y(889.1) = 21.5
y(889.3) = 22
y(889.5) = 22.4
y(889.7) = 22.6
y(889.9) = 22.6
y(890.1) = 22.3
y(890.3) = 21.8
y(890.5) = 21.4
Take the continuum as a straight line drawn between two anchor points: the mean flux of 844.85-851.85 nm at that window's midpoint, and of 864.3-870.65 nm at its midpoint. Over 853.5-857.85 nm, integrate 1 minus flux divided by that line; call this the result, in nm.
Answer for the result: -0.419 nm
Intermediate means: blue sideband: 22.1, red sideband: 20.5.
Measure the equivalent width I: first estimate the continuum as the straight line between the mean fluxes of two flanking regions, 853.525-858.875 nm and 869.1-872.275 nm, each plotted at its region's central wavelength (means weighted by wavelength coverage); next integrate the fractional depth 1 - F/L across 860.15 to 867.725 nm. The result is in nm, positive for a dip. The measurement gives 0.774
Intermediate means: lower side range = 23.5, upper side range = 22.9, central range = 20.8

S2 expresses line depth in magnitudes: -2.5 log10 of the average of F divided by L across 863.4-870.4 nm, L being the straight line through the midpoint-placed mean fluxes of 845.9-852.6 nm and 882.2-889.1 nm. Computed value 0.092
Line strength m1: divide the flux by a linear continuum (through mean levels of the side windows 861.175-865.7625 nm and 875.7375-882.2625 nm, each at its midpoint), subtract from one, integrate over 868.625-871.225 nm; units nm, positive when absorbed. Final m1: -0.22 nm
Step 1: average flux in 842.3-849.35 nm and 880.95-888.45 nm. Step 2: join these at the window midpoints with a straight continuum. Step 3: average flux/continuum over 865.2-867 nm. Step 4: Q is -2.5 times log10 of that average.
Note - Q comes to 0.112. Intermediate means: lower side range 22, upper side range 22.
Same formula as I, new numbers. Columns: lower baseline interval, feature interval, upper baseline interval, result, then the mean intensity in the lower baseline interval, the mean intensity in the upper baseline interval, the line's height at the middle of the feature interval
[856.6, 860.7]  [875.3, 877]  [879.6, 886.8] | 0.15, 23.3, 21.5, 22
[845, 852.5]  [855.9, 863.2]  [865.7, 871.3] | -0.48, 22.1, 21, 21.5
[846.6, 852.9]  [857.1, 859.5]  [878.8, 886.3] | -0.14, 22.4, 21.1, 22.1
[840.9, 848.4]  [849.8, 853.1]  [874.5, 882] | -0.13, 22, 19.7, 21.5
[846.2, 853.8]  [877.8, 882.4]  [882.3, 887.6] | 0.64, 22.3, 22.4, 22.4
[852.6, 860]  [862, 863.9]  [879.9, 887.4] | 0.17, 23.3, 21.7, 22.9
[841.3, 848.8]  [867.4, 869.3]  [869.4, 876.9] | 0.13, 22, 22.6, 22.5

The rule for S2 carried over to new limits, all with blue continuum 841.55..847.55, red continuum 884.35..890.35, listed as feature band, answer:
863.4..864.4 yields 0.11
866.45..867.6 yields 0.13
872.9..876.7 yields 0.03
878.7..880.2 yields 0.17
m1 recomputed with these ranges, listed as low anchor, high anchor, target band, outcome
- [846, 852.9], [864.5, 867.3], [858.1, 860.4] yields -0.25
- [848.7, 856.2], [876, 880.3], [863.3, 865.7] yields 0.11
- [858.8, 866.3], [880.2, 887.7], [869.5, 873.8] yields -0.39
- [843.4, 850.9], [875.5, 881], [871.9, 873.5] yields -0.39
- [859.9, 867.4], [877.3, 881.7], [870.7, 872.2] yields -0.33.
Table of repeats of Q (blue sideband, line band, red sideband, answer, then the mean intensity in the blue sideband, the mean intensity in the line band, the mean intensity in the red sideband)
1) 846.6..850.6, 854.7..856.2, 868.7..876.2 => -0.06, 22.5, 23.7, 22.7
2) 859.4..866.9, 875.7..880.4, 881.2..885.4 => 0.12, 21.1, 19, 21.1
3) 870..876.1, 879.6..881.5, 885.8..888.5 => 0.16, 23.1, 20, 23.1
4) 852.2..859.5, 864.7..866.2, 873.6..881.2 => 0.11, 23.2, 19.7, 20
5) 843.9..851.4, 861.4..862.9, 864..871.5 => -0.02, 22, 21.7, 20.9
